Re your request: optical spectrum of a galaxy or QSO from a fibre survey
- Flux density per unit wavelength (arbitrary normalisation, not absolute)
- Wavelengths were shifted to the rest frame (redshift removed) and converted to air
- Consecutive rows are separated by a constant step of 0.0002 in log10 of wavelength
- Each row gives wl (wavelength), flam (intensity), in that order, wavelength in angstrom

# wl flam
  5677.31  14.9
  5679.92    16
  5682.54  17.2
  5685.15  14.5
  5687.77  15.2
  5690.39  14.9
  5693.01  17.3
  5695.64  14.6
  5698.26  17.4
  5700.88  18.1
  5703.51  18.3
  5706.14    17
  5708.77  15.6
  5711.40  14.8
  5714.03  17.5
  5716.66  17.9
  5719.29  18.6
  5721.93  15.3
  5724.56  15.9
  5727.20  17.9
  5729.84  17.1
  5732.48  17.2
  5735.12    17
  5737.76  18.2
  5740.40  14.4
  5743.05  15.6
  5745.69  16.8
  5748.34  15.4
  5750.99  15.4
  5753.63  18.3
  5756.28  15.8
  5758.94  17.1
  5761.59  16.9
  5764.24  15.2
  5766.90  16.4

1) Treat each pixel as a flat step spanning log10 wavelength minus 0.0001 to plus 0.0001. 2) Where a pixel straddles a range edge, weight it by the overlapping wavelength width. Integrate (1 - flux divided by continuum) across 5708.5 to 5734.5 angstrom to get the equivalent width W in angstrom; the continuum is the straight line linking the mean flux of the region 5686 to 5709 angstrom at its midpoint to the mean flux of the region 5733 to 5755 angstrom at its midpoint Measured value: -0.6 angstrom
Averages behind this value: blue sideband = 16.5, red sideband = 16.4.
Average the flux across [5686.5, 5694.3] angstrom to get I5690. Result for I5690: 15.8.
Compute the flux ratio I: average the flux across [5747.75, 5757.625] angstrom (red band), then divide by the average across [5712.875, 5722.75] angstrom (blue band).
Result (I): 0.93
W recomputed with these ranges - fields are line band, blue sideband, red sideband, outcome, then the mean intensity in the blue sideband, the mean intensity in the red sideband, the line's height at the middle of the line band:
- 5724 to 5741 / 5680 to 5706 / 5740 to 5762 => -0.7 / 16.4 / 16.2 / 16.3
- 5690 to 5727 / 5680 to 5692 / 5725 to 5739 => -0.7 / 15.6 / 17.4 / 16.4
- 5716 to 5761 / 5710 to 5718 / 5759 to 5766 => -0.5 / 16.7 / 16.3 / 16.5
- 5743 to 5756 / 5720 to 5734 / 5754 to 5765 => 0.2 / 16.8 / 16.5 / 16.6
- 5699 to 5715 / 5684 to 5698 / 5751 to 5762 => -1.1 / 15.5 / 16.8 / 15.8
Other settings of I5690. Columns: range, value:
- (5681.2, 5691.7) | 15.5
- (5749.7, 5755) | 16.9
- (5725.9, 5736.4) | 17.3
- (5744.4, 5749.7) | 16.1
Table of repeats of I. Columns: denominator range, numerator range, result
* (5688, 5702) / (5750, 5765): 1.01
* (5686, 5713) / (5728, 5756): 1.01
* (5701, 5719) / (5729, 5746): 0.97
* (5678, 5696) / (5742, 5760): 1.04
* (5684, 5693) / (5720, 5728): 1.08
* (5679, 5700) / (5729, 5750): 1.03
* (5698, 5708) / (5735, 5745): 0.92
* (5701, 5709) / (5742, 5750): 0.92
